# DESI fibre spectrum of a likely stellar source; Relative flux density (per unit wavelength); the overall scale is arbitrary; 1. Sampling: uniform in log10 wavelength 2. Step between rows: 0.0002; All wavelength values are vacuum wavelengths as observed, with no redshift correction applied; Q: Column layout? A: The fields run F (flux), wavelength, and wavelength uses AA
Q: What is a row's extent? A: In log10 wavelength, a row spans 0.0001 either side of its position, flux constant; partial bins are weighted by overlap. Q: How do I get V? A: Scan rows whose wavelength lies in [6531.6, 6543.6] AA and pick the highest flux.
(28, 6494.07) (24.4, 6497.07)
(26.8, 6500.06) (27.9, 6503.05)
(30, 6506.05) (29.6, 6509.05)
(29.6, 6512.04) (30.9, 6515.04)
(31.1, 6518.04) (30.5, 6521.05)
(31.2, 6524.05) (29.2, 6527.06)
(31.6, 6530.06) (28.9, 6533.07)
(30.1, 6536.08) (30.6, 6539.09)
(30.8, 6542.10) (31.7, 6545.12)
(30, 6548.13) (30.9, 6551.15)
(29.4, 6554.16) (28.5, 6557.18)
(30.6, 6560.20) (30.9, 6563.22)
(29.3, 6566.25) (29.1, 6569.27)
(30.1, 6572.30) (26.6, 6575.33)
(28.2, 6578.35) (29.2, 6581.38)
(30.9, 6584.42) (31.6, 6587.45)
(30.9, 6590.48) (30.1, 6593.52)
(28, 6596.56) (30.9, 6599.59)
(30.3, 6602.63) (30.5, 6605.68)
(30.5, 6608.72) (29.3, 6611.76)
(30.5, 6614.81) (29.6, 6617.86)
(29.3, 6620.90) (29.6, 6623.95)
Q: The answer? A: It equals 30.8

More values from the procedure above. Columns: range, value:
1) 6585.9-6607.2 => 31.6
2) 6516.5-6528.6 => 31.2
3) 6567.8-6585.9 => 30.9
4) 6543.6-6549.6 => 31.7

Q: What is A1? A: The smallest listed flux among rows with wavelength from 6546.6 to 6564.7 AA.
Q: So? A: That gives 28.5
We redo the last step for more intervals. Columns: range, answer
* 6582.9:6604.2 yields 28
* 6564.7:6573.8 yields 29.1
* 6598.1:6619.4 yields 29.3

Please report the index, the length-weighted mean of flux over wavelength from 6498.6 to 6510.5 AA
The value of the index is 28.6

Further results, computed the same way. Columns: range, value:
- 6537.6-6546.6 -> 31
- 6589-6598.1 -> 29.7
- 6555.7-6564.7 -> 30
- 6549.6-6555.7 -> 30.2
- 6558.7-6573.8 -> 30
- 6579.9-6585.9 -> 30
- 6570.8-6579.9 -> 28.3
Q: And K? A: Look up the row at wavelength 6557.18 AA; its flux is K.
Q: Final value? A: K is 28.5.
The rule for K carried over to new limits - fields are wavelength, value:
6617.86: 29.6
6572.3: 30.1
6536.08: 30.1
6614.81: 30.5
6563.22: 30.9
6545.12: 31.7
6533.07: 28.9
